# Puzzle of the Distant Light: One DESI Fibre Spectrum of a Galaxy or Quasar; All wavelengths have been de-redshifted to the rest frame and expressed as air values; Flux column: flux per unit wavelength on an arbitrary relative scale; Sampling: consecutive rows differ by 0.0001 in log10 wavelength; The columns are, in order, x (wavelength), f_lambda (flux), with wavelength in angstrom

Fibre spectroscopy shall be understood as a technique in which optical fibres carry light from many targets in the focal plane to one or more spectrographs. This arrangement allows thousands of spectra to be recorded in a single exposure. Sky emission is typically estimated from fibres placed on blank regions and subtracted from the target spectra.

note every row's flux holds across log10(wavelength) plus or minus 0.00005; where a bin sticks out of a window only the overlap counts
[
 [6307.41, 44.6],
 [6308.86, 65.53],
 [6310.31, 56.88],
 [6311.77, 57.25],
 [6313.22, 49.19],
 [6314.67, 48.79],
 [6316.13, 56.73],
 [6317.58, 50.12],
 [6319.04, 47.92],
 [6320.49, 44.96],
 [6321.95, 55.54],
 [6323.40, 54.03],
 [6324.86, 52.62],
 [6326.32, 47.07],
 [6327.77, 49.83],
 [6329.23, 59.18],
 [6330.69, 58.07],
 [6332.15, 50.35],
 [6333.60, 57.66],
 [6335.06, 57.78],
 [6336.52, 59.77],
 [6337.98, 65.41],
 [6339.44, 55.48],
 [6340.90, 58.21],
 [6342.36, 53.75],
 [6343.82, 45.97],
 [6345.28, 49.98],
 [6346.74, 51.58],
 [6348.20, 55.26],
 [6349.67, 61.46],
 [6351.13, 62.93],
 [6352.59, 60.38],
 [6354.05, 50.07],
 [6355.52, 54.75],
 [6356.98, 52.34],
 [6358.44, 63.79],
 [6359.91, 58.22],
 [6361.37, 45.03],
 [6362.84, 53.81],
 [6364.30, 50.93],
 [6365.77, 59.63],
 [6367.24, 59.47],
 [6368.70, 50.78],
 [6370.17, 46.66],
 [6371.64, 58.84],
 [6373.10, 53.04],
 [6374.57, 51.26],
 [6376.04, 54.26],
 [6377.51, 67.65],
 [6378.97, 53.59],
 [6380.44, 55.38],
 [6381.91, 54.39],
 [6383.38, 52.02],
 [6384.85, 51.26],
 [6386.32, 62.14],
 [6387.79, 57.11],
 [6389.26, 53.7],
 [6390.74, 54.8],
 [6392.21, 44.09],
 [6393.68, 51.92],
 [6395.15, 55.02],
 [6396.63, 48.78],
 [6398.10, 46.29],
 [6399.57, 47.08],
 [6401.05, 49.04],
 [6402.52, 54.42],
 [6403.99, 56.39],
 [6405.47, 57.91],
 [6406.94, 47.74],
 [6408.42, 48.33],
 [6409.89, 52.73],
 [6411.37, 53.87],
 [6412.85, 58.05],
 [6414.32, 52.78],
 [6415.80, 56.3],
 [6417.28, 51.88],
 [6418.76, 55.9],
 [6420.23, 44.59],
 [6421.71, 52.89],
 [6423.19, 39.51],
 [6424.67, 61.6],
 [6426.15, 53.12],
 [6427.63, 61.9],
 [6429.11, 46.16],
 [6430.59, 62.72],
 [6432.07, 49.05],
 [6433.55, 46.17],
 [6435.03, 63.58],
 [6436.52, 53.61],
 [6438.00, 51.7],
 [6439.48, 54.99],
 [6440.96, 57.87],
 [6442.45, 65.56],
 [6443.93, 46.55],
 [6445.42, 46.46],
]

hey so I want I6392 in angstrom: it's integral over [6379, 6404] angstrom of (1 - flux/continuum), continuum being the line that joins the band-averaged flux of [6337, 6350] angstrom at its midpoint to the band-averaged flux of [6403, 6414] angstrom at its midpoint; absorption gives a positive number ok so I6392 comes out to 0.7 angstrom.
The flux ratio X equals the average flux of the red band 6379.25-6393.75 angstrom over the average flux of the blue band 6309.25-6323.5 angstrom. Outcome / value 1.03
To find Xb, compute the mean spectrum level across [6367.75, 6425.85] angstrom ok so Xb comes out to 53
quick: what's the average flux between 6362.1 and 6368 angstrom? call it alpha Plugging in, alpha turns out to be 55.9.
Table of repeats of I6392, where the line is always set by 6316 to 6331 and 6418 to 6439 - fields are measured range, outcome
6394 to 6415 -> 0.32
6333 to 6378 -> -2.80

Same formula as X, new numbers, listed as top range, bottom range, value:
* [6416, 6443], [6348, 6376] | 0.98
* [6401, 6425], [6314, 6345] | 0.98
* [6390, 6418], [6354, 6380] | 0.95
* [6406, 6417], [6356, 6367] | 0.96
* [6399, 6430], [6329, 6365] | 0.94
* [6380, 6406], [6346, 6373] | 0.96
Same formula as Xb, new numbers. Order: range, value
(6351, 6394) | 54.7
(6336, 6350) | 55.4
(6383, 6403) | 51.9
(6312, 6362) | 54.3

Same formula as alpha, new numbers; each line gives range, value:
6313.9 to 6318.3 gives 51.9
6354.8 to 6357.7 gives 53.6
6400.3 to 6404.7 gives 53.3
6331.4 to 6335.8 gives 55.3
